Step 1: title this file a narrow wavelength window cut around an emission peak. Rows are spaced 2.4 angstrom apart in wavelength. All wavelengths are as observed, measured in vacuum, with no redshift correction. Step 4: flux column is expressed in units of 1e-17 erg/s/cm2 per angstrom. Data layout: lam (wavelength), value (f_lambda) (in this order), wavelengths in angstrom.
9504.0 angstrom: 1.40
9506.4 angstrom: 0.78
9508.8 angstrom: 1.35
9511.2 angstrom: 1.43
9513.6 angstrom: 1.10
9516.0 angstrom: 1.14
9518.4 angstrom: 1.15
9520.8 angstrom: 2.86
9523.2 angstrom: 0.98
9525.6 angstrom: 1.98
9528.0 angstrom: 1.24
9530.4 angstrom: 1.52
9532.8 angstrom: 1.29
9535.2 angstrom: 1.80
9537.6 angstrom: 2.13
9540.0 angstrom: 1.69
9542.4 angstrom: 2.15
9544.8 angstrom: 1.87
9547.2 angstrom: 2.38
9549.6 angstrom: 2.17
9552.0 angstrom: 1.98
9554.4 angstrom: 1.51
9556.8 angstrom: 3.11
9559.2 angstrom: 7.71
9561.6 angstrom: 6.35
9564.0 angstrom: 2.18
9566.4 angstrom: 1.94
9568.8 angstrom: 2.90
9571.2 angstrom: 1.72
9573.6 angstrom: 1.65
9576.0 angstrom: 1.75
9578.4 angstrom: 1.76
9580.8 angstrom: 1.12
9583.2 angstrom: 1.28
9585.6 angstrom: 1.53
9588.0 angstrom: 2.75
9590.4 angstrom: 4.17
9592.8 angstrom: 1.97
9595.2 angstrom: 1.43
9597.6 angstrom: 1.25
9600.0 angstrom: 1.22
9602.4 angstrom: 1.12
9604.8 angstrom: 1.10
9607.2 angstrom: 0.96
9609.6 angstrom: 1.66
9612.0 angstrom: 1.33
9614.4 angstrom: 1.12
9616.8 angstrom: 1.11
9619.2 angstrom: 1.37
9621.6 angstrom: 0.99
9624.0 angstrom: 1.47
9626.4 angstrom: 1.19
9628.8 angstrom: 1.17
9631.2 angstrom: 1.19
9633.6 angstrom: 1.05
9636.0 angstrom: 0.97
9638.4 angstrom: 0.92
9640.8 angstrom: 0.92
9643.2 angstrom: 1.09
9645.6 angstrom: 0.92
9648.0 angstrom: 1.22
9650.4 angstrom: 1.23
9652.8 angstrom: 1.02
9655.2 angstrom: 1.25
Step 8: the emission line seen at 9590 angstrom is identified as [N II]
